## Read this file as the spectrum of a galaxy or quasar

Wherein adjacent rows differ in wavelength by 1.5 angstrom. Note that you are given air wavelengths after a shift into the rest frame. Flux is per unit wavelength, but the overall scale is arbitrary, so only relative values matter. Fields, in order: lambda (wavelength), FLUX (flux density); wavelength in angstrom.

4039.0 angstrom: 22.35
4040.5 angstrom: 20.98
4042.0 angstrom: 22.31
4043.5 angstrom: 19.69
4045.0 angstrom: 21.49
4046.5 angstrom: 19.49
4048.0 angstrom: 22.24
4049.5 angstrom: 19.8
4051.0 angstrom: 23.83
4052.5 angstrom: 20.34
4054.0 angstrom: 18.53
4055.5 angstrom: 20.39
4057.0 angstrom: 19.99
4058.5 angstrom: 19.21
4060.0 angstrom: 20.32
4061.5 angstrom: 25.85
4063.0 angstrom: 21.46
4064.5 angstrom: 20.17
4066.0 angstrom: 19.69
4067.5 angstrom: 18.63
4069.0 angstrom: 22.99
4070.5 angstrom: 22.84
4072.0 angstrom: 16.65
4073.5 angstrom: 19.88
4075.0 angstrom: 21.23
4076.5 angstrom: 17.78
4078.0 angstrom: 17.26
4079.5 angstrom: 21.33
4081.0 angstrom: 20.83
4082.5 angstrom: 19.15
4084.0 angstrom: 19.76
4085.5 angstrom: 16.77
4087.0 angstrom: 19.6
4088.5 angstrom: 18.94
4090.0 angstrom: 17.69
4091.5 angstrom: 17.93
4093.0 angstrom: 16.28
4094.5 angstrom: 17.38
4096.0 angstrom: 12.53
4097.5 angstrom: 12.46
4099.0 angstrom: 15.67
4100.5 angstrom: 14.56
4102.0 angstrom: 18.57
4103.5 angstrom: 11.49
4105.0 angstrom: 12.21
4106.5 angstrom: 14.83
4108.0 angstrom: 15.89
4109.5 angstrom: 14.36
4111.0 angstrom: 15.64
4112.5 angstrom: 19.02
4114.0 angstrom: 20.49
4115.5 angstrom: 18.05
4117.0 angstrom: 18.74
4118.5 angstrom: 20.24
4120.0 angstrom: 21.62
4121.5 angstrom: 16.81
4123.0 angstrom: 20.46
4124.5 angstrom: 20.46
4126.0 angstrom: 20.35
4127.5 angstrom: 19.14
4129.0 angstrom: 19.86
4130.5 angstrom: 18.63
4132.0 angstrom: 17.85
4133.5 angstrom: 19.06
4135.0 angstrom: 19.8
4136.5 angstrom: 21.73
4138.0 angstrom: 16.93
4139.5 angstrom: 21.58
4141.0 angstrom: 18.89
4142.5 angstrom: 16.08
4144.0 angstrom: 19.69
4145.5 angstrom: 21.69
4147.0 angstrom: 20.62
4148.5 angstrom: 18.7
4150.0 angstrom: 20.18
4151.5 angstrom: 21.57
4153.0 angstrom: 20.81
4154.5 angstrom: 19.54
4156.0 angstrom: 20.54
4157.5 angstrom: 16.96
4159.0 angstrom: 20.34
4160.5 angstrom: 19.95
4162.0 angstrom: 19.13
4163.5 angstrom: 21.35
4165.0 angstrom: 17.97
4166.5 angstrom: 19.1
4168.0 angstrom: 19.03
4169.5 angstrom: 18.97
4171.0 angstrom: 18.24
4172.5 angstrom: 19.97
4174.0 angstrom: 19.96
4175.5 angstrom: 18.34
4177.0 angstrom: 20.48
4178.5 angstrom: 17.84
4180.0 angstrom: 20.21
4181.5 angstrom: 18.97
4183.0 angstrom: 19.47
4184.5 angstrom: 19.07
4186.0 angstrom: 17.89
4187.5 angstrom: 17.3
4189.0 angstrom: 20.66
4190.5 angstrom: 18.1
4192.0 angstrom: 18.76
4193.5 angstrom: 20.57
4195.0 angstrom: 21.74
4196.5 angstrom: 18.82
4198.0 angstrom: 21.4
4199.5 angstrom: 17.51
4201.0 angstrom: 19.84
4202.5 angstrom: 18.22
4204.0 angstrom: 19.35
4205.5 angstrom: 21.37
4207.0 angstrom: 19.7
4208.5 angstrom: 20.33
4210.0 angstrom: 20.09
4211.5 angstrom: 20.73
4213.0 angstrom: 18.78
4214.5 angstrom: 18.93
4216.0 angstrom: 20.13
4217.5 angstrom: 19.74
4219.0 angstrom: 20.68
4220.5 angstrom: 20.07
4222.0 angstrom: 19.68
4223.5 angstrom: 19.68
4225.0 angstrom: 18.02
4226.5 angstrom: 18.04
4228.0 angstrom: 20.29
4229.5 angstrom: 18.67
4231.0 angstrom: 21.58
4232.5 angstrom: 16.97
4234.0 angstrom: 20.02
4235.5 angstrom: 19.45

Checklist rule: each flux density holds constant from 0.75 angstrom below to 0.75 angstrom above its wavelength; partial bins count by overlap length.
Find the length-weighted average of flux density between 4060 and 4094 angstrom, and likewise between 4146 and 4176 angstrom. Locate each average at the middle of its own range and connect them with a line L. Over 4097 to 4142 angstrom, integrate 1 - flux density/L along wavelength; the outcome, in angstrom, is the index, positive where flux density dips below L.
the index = 4.0 angstrom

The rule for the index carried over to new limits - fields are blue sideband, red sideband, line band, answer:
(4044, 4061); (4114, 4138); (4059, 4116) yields 5.7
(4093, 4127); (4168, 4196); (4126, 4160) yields -3.0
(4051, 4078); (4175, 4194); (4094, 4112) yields 4.8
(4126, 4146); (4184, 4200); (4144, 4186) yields -0.6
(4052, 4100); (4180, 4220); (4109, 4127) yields 0.3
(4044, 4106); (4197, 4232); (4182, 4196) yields 0.2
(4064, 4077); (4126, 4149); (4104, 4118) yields 2.2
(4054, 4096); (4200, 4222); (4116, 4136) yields 0.1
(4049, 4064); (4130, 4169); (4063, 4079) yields 0.7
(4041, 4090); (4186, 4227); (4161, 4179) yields 0.4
